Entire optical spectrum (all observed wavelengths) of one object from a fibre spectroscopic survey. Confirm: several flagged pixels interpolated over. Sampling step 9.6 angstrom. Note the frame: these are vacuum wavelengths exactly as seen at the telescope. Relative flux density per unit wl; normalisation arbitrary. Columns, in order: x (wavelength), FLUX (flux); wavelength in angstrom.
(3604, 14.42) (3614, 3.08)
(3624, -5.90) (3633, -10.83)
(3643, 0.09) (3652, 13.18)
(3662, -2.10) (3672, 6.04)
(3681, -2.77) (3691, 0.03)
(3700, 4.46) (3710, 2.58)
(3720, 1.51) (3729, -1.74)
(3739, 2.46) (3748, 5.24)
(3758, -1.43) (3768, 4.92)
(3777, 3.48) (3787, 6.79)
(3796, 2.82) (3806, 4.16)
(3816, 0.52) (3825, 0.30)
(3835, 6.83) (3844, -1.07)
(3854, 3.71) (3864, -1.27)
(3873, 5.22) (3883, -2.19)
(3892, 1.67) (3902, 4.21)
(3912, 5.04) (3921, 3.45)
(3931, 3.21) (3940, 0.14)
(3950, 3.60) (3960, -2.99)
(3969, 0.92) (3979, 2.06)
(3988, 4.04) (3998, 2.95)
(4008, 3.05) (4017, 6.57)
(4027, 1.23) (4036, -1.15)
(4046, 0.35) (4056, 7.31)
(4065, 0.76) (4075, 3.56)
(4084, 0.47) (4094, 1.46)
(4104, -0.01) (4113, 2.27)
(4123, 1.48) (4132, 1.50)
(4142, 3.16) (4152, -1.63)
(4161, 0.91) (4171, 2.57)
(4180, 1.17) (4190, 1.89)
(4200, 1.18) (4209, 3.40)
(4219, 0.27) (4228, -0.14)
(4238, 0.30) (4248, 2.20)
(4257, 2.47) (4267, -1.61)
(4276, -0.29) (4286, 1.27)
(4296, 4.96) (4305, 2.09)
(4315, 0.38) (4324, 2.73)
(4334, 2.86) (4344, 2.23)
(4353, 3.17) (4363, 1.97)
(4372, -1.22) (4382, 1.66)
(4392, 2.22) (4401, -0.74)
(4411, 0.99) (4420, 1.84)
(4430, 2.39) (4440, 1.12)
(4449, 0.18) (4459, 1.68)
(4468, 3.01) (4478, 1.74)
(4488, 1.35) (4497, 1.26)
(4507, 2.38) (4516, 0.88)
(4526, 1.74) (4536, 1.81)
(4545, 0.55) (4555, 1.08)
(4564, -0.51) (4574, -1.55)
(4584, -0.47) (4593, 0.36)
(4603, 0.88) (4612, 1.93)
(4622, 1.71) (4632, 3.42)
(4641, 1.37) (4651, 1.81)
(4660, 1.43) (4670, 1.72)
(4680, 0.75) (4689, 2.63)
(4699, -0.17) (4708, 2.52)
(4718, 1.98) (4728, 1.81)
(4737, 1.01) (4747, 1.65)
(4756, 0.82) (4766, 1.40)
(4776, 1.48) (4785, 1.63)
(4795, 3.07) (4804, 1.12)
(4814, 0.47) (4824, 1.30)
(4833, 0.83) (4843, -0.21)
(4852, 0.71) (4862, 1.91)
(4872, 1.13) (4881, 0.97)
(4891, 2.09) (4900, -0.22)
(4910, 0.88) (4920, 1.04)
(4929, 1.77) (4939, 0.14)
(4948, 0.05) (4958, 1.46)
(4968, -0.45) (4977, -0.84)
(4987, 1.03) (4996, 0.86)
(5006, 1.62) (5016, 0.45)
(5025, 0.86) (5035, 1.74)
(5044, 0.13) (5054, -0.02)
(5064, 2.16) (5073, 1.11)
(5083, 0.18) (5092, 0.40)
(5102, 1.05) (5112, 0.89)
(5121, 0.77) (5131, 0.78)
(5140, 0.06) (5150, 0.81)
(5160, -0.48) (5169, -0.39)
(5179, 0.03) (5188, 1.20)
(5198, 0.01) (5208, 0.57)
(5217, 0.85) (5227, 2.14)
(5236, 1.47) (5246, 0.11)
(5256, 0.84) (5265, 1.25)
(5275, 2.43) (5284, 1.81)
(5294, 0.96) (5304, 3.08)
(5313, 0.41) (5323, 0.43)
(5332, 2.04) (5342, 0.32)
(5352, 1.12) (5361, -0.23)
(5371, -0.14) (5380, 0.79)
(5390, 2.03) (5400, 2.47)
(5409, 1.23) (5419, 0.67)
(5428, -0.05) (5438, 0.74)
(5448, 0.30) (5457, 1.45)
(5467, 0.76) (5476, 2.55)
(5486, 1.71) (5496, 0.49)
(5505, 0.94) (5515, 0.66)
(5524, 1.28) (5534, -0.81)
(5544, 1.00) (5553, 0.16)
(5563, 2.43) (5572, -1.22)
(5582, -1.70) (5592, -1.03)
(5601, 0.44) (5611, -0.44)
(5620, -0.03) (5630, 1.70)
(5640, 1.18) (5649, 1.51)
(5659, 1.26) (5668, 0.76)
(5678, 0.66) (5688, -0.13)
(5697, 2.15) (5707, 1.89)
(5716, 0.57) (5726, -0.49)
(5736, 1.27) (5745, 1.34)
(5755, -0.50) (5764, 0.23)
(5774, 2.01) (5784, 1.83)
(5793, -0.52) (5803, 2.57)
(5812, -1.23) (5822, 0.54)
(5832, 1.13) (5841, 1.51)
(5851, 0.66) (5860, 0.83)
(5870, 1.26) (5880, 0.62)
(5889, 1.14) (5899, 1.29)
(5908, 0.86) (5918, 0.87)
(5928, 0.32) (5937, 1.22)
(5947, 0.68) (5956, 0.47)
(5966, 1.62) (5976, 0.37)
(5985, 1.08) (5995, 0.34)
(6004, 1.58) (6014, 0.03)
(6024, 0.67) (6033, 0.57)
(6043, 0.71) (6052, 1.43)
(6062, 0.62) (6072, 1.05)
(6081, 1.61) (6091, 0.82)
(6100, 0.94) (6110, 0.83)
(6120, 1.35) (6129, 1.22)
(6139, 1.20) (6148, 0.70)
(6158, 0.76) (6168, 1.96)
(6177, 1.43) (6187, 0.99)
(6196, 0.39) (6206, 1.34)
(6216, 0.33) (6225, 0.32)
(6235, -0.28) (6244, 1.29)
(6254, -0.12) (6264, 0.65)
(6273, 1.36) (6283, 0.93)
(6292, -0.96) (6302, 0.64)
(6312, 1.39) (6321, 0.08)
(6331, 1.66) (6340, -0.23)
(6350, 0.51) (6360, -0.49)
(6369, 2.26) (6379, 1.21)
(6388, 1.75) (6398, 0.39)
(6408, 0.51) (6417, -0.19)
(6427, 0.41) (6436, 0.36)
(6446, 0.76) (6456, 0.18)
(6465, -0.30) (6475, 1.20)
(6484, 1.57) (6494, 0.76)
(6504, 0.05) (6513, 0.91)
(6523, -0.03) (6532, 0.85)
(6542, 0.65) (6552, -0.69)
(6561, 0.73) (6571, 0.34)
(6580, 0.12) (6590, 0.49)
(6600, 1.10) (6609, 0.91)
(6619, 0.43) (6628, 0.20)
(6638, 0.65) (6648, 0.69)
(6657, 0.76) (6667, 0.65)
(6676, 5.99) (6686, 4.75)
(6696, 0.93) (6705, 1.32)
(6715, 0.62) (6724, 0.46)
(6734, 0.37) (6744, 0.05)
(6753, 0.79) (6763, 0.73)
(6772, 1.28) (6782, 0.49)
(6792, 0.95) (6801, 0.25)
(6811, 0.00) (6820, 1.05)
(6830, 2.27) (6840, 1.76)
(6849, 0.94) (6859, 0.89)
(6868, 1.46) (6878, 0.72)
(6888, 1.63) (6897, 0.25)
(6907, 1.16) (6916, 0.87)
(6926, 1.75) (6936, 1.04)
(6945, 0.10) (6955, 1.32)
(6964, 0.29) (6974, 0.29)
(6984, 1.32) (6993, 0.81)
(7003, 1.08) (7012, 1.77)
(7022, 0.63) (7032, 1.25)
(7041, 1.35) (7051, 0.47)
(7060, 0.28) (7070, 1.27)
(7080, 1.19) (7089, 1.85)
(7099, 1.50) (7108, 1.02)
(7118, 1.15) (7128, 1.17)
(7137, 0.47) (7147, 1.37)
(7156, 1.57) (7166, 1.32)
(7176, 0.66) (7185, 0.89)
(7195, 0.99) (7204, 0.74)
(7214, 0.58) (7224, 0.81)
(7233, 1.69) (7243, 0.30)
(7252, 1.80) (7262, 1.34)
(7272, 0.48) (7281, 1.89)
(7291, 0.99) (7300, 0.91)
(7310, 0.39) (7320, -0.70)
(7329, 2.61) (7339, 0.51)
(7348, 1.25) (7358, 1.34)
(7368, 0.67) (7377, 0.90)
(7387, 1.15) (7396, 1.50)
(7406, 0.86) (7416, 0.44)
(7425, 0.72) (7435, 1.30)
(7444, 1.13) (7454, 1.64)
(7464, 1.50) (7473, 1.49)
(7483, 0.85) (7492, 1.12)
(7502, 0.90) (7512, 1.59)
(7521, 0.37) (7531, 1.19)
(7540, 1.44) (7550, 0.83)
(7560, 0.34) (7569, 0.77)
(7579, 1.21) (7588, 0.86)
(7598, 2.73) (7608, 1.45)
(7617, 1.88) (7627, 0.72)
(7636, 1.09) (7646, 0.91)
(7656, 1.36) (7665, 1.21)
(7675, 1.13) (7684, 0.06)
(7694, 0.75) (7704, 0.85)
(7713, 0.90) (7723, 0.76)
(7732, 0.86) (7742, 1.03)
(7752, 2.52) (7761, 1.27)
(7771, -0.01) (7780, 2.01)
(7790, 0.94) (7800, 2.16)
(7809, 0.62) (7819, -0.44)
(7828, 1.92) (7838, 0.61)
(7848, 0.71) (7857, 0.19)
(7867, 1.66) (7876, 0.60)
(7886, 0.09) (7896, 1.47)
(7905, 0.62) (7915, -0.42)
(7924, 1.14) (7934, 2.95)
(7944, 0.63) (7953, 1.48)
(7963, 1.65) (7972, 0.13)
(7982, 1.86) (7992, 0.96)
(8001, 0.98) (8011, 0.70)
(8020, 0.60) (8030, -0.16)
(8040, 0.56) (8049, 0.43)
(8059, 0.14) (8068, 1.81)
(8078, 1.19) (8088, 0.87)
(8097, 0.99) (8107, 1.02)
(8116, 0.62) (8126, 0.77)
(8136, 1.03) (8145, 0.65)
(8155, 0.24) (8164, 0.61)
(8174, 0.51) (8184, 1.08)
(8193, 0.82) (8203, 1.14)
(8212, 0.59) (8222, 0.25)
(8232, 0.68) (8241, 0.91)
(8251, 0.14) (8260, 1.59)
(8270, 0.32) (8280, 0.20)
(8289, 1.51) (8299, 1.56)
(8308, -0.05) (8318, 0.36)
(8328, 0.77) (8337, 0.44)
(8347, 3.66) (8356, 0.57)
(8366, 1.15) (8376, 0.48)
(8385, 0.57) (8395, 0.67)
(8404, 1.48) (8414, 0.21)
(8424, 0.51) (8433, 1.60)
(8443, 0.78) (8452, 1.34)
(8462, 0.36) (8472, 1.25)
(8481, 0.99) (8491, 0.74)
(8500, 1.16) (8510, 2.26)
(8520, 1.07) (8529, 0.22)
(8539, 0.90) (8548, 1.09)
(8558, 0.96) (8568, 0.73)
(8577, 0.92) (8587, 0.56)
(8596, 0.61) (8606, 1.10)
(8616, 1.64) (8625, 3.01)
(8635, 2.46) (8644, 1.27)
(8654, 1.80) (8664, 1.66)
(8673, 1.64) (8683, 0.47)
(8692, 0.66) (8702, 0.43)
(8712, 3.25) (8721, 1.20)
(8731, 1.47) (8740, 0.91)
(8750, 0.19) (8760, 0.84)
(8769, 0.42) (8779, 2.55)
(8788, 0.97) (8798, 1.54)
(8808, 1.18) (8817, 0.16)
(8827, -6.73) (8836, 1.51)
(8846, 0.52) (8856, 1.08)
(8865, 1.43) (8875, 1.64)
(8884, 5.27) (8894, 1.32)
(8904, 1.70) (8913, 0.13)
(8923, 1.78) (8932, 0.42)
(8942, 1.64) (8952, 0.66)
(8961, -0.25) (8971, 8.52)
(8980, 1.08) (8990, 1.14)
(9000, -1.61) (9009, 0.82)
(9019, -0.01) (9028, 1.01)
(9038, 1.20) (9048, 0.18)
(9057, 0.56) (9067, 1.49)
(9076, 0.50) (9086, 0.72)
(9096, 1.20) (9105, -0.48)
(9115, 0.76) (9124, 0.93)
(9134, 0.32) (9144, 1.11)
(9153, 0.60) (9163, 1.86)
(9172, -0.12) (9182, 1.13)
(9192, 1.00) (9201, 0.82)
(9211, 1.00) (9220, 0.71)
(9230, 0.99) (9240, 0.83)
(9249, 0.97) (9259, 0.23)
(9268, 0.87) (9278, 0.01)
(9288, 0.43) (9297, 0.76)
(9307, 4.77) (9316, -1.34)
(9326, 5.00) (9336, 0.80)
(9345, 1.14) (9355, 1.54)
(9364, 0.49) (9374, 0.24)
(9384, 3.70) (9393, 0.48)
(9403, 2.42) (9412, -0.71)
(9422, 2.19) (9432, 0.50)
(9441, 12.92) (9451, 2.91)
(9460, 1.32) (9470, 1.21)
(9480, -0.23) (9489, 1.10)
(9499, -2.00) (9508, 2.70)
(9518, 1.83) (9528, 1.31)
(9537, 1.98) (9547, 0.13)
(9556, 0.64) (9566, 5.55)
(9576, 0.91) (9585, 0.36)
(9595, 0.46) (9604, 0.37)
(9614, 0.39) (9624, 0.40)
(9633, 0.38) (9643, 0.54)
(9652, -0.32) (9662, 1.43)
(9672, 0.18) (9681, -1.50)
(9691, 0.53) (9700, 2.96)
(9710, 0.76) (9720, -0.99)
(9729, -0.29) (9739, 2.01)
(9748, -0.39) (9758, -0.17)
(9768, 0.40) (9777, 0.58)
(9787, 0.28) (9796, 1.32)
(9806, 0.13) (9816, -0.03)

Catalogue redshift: 0.79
